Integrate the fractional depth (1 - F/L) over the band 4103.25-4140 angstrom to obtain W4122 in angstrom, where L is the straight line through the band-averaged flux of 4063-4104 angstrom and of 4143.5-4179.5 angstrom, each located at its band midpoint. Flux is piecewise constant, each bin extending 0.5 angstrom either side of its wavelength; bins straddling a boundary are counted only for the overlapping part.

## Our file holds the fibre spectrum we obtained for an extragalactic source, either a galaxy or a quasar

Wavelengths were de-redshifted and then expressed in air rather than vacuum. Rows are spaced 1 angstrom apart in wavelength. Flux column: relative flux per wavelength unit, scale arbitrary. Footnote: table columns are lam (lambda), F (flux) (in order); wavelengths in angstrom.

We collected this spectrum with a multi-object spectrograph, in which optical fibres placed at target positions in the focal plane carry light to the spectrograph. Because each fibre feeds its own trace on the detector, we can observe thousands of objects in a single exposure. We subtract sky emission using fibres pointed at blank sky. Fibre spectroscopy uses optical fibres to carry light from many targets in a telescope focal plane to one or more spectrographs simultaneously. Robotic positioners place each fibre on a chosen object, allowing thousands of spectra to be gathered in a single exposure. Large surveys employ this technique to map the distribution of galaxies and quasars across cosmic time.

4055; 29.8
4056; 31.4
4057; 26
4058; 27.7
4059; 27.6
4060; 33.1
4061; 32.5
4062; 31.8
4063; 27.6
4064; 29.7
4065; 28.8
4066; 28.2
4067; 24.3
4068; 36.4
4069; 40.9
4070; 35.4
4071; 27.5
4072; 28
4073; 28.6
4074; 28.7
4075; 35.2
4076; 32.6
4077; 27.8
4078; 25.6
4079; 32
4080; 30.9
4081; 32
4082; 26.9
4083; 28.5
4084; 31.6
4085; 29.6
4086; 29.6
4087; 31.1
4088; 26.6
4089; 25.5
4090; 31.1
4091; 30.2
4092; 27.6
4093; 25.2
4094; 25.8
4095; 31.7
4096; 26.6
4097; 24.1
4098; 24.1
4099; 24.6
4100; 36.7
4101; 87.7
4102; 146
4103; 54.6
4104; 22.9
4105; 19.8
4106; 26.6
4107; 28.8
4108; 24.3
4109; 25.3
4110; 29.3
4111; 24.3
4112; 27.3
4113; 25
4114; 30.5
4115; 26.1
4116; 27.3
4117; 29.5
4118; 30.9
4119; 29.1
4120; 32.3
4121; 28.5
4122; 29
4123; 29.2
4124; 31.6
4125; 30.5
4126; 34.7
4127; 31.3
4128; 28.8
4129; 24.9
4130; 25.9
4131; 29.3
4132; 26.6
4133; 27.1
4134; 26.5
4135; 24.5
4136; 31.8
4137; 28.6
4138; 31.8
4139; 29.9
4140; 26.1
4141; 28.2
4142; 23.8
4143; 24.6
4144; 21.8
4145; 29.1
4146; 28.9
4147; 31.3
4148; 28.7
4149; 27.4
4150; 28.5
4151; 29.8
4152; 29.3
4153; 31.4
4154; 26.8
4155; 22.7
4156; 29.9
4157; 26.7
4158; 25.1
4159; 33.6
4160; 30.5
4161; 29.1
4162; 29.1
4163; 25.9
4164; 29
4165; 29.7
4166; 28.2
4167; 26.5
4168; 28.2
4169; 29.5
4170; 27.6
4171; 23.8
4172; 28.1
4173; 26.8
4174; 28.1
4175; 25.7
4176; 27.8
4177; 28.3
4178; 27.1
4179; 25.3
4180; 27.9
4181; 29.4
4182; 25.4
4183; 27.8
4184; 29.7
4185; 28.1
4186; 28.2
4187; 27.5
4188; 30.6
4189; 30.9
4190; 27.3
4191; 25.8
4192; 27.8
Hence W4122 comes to 3.4 angstrom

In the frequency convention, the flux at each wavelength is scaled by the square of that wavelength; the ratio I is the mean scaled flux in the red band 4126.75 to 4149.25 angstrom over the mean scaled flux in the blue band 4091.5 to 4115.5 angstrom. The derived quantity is 0.80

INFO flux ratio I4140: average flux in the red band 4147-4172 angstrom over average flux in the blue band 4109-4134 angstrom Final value 0.99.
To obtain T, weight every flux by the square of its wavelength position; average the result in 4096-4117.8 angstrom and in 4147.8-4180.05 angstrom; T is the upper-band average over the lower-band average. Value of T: 0.80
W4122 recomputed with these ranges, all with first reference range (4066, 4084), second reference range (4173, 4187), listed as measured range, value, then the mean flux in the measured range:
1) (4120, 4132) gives -0.12 angstrom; 29.4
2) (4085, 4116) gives -4.06 angstrom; 33.8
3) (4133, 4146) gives 0.66 angstrom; 27.3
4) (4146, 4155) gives -0.11 angstrom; 28.8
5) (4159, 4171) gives -0.21 angstrom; 28.5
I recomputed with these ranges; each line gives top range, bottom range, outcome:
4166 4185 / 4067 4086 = 0.93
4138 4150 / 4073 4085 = 0.94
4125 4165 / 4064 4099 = 0.99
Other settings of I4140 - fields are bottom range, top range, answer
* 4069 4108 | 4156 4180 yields 0.82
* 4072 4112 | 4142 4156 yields 0.83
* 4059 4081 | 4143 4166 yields 0.92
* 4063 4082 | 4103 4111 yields 0.89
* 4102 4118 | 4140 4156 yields 0.86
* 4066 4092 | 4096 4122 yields 1.16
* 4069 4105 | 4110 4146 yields 0.82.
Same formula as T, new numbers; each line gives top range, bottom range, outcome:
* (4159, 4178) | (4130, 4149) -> 1.03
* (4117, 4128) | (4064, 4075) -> 1.02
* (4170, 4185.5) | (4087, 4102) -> 0.79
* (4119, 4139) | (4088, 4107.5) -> 0.79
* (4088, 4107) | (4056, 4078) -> 1.27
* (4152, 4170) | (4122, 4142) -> 1.00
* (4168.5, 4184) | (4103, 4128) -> 0.98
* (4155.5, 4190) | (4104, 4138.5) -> 1.03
